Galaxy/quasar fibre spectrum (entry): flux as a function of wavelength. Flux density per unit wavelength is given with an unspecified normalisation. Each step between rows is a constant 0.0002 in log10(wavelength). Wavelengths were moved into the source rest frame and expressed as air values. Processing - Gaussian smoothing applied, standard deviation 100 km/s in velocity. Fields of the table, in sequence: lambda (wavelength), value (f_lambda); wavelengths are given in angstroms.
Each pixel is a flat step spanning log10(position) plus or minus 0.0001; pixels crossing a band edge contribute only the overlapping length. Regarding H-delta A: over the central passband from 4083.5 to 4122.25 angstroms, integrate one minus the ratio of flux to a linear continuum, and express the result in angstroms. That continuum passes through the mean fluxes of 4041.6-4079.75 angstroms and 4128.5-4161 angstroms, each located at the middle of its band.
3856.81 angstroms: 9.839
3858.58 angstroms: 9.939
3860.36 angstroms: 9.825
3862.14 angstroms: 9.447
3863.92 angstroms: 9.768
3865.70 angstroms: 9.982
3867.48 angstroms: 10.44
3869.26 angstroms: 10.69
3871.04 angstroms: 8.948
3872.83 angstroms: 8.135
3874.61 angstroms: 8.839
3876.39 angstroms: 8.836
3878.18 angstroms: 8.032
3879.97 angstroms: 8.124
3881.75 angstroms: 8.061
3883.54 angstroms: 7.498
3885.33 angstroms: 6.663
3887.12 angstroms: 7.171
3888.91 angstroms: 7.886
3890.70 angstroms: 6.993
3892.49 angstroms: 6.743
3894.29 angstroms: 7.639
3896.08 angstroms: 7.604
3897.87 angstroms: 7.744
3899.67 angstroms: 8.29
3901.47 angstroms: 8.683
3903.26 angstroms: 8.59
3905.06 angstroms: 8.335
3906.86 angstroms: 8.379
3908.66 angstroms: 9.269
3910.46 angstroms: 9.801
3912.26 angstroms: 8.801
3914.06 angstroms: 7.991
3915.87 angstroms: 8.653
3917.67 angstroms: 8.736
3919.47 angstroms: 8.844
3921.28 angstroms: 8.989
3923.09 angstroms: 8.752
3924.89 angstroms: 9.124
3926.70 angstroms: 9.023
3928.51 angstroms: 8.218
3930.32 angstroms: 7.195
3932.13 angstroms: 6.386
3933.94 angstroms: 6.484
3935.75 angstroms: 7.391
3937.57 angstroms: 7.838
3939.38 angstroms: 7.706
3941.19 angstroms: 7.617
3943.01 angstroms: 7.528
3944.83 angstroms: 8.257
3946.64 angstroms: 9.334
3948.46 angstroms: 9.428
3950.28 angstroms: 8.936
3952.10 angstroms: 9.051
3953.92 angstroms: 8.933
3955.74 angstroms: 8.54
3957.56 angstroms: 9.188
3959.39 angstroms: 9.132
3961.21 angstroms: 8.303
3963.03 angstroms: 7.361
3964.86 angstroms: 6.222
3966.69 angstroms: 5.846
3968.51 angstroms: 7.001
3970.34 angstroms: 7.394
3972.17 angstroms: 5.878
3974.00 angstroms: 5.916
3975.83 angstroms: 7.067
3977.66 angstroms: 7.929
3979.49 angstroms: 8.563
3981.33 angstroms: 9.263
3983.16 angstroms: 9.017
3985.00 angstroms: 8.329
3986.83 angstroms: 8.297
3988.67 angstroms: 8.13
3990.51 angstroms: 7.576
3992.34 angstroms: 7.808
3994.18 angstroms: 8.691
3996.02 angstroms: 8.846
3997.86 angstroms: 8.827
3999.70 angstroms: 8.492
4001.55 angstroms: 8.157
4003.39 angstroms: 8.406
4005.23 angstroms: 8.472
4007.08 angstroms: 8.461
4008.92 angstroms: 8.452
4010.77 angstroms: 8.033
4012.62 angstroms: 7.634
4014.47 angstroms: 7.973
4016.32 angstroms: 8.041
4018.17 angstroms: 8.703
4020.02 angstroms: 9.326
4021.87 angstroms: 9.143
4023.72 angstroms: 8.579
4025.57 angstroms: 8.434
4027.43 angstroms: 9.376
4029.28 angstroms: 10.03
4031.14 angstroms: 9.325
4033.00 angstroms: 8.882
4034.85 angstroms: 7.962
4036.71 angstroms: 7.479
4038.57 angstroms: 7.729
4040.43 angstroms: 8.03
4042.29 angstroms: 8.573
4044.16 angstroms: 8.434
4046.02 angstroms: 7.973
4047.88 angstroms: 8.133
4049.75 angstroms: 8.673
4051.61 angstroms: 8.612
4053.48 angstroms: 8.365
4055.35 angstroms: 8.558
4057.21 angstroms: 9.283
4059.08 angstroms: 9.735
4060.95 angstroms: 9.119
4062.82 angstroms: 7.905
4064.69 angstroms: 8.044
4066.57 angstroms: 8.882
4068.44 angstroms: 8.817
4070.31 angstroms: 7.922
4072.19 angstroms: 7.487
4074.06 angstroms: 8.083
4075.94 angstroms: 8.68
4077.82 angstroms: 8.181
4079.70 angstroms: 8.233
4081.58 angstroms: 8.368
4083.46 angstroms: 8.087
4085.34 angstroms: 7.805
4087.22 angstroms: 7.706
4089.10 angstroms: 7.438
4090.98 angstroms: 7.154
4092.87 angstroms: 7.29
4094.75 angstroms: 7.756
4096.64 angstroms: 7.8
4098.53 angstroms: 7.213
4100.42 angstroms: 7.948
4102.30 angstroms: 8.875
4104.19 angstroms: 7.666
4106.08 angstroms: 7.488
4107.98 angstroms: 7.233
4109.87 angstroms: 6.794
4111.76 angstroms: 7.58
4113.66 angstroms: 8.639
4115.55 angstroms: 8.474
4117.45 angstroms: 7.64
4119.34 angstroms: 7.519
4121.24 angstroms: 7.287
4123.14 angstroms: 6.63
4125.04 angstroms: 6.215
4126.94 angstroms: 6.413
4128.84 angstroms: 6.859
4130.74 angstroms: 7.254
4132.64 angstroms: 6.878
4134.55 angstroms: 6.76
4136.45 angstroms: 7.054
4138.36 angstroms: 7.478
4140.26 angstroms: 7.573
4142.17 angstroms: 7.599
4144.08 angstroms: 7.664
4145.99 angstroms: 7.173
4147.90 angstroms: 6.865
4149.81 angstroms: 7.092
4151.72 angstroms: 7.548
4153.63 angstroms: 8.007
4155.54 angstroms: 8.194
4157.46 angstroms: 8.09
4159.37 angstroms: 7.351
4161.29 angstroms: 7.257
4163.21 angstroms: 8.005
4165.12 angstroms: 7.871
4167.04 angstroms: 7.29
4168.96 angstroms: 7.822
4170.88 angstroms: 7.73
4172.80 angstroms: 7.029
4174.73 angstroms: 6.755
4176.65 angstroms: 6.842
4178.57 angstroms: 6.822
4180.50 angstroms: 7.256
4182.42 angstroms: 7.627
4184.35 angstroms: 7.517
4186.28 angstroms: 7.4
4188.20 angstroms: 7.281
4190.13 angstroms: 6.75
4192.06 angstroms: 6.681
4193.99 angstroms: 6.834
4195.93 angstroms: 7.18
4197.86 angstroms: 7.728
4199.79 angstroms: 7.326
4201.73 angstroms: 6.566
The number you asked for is 1.2 angstroms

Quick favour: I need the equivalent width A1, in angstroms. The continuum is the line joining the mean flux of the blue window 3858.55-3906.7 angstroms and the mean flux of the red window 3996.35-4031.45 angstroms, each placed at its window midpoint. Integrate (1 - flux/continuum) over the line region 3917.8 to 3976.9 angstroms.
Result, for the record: 4.28 angstroms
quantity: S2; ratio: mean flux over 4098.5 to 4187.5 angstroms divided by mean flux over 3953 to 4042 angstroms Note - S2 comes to 0.9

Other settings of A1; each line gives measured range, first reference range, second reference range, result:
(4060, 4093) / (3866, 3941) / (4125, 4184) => -2.1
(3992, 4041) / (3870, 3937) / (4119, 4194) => -4.8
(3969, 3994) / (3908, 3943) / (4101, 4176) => 0.7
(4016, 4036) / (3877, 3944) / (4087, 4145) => -3.2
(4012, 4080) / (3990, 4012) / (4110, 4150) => -4.5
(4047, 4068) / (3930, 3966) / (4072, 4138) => -2.6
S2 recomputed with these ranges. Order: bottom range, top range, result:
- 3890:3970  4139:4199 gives 0.91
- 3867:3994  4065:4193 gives 0.93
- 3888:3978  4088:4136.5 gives 0.92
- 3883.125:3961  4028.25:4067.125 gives 1.04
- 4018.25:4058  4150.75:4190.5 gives 0.87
